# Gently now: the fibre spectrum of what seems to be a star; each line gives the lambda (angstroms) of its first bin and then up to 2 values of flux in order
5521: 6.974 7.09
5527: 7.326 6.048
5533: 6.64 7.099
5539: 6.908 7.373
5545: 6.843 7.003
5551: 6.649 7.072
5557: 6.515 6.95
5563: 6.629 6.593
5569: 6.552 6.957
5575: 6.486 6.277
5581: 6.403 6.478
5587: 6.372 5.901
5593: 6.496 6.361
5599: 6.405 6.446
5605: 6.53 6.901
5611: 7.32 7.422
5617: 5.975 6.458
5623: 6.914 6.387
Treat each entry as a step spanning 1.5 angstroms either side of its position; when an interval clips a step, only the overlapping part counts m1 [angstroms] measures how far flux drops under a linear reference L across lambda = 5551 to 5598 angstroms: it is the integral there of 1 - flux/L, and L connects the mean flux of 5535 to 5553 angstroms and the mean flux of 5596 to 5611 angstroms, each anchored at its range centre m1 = 1.8 angstroms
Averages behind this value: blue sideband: 6.98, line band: 6.54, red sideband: 6.62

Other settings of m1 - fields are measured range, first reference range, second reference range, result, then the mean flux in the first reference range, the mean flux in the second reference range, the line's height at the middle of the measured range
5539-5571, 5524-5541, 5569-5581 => -0.6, 6.85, 6.55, 6.69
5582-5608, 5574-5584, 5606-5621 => 0.7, 6.4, 6.82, 6.59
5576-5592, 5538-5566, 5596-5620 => 1.1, 6.87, 6.68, 6.76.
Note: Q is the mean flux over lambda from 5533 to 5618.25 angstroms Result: 6.68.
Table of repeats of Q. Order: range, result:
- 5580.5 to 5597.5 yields 6.33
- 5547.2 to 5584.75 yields 6.66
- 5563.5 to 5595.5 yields 6.45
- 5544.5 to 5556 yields 6.88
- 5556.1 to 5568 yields 6.67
